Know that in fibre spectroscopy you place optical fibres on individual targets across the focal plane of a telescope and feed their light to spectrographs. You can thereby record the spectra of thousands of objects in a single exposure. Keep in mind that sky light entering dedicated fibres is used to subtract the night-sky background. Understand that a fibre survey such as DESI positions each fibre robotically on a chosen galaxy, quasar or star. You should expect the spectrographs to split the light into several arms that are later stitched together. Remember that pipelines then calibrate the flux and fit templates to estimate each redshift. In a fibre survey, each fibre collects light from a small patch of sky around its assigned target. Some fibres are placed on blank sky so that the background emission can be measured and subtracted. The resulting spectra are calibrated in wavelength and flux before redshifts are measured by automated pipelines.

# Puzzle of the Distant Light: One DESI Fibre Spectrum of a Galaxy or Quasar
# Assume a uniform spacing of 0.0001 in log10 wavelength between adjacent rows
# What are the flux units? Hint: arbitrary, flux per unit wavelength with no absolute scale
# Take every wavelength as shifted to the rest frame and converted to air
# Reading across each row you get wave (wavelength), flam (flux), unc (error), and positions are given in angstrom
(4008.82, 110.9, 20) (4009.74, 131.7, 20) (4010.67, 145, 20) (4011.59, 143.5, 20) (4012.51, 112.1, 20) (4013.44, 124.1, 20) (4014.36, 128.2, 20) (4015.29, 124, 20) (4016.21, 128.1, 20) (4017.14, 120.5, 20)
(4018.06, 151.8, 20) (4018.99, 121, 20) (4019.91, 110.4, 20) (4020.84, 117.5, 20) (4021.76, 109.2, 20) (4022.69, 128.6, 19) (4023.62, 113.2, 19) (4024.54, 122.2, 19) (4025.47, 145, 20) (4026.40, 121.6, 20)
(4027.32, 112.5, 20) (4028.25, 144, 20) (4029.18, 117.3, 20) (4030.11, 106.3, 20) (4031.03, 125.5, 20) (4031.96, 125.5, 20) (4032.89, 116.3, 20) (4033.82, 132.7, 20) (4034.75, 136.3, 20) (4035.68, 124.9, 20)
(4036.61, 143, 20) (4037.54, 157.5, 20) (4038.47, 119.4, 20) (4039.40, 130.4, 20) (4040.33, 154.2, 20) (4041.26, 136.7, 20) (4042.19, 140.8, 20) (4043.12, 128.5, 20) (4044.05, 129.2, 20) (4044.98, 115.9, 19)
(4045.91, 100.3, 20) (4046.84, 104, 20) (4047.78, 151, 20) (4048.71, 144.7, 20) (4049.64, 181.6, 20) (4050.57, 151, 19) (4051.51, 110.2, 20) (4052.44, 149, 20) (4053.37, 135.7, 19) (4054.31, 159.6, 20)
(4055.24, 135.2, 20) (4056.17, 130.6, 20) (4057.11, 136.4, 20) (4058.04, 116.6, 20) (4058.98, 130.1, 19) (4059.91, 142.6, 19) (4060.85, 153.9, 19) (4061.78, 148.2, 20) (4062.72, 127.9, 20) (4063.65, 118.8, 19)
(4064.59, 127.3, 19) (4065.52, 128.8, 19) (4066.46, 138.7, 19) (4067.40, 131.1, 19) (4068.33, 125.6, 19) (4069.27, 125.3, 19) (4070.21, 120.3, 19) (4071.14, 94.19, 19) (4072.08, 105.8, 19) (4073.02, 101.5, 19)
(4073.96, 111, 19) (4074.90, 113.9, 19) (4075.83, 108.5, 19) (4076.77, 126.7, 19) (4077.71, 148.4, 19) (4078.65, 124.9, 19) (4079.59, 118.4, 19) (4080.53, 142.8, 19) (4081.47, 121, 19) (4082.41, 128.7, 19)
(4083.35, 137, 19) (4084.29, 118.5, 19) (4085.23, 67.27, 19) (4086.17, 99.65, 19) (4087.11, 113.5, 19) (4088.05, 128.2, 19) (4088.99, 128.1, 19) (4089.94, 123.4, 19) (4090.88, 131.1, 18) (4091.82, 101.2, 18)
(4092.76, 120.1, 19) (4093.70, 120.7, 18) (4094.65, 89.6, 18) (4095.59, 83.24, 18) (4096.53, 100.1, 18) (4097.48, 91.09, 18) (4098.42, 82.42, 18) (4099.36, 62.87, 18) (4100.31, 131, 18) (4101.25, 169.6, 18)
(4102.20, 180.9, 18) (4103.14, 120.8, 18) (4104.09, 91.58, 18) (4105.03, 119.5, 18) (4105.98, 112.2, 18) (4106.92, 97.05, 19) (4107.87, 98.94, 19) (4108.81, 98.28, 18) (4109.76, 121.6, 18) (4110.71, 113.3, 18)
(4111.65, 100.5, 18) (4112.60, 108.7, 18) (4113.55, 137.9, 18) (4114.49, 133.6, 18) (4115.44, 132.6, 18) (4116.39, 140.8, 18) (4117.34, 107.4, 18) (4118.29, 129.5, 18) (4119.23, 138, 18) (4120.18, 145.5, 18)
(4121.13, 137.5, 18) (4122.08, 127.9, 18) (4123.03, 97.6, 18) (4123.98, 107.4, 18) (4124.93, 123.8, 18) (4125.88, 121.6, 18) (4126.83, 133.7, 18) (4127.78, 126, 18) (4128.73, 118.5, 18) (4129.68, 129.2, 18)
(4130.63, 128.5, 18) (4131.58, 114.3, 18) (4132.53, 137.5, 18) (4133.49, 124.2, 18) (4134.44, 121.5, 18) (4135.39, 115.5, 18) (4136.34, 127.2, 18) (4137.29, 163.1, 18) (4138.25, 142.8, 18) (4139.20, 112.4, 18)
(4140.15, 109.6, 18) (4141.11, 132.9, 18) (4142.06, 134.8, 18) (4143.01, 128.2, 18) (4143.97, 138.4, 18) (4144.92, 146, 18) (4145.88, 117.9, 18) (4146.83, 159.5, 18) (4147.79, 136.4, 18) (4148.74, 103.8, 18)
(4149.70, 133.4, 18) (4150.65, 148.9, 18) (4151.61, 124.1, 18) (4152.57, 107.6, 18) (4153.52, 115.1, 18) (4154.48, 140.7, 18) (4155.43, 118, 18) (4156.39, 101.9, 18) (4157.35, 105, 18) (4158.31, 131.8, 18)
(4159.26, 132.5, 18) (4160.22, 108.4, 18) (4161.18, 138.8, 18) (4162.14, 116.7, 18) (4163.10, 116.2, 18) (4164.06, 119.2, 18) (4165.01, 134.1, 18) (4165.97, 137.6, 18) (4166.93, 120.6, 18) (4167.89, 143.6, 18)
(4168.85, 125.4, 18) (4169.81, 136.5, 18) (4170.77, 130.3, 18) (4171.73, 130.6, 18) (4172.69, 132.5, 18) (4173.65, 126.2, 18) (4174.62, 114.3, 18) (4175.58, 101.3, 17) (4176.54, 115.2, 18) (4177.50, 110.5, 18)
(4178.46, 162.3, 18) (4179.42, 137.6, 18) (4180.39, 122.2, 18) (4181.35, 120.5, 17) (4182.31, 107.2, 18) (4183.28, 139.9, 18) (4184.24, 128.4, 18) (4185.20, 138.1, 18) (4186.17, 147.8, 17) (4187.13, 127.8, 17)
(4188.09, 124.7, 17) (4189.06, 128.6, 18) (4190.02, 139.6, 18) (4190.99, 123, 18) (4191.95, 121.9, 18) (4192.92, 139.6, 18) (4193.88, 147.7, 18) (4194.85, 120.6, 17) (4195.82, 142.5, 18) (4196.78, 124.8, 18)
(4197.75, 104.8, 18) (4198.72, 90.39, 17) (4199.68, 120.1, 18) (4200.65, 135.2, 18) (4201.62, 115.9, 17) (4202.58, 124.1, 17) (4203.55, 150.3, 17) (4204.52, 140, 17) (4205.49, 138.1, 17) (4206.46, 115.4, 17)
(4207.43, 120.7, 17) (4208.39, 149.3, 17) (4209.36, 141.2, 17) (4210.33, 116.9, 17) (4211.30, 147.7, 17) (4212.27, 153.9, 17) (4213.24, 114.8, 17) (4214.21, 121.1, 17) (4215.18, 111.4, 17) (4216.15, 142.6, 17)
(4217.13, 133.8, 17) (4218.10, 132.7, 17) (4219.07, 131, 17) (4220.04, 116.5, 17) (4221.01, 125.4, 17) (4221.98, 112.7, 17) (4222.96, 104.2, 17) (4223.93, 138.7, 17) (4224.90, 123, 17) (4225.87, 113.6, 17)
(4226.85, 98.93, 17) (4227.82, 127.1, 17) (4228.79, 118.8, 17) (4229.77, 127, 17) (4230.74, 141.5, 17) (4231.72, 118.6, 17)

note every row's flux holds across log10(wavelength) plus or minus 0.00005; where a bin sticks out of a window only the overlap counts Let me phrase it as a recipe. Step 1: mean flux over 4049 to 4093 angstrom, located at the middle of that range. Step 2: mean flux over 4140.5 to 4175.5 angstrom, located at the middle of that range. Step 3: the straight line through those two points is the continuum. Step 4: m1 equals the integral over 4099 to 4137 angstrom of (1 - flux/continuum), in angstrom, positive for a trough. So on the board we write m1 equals 1.28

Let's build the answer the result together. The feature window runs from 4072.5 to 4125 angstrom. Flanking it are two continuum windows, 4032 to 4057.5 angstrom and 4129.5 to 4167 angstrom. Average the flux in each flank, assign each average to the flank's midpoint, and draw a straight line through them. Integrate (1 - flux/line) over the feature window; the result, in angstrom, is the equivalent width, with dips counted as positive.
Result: 5.5 angstrom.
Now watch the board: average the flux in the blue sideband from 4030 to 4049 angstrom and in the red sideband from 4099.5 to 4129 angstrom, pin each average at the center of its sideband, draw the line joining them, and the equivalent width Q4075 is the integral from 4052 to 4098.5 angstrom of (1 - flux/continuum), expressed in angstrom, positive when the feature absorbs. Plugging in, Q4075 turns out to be 1.9 angstrom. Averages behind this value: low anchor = 130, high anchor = 123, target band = 122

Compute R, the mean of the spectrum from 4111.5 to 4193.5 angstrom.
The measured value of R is 127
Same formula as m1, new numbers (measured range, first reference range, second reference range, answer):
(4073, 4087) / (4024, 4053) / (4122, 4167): 1.19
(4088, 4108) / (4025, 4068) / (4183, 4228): 2.81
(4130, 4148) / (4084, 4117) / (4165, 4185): -1.54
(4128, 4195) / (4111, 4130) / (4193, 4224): -0.85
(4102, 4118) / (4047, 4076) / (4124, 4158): 1.32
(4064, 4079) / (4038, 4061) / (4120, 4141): 1.35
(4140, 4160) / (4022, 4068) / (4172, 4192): 0.22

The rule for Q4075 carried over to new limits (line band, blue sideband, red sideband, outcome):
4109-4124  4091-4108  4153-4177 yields -1.3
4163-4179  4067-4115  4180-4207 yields -0.3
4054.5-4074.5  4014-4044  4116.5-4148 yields 0.2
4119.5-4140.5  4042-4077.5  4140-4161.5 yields 0.2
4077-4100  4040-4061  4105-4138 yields 3.0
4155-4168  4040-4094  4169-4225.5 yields 0.5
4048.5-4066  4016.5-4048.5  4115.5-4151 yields -1.5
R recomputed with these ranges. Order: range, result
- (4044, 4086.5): 127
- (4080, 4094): 119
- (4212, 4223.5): 124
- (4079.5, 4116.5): 115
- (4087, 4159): 122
